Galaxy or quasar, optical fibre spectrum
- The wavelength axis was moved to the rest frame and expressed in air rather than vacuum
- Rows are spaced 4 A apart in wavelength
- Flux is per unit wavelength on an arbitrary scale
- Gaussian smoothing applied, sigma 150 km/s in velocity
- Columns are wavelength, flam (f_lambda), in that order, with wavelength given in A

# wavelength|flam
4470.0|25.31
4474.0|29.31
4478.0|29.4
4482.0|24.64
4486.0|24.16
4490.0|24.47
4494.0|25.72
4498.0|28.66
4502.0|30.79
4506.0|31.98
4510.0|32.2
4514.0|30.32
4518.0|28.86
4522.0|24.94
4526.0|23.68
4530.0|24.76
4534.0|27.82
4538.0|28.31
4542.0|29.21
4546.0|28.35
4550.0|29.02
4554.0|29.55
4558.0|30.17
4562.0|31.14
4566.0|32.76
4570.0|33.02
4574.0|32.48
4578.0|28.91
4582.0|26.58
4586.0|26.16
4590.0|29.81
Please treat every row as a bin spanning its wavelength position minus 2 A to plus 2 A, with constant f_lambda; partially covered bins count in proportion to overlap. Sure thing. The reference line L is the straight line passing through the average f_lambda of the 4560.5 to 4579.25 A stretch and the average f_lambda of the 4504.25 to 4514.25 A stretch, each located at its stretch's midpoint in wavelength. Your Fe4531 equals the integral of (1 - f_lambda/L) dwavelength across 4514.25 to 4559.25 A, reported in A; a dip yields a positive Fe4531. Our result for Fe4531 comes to 5.6 A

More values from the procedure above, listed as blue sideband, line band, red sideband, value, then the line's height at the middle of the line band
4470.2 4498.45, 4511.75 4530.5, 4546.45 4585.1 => 0.9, 28.1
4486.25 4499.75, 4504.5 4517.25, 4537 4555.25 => -2.0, 26.9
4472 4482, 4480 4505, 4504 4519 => 2.5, 29.6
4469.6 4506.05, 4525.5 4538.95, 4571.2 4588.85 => 0.9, 28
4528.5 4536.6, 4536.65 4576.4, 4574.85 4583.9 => -4.2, 27.5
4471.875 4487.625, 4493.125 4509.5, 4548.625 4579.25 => -1.1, 28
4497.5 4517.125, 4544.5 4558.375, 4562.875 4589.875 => 0.5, 30.3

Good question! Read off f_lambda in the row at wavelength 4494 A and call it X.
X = 25.72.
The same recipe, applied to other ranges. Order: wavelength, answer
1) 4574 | 32.48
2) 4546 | 28.35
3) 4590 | 29.81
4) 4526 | 23.68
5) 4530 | 24.76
